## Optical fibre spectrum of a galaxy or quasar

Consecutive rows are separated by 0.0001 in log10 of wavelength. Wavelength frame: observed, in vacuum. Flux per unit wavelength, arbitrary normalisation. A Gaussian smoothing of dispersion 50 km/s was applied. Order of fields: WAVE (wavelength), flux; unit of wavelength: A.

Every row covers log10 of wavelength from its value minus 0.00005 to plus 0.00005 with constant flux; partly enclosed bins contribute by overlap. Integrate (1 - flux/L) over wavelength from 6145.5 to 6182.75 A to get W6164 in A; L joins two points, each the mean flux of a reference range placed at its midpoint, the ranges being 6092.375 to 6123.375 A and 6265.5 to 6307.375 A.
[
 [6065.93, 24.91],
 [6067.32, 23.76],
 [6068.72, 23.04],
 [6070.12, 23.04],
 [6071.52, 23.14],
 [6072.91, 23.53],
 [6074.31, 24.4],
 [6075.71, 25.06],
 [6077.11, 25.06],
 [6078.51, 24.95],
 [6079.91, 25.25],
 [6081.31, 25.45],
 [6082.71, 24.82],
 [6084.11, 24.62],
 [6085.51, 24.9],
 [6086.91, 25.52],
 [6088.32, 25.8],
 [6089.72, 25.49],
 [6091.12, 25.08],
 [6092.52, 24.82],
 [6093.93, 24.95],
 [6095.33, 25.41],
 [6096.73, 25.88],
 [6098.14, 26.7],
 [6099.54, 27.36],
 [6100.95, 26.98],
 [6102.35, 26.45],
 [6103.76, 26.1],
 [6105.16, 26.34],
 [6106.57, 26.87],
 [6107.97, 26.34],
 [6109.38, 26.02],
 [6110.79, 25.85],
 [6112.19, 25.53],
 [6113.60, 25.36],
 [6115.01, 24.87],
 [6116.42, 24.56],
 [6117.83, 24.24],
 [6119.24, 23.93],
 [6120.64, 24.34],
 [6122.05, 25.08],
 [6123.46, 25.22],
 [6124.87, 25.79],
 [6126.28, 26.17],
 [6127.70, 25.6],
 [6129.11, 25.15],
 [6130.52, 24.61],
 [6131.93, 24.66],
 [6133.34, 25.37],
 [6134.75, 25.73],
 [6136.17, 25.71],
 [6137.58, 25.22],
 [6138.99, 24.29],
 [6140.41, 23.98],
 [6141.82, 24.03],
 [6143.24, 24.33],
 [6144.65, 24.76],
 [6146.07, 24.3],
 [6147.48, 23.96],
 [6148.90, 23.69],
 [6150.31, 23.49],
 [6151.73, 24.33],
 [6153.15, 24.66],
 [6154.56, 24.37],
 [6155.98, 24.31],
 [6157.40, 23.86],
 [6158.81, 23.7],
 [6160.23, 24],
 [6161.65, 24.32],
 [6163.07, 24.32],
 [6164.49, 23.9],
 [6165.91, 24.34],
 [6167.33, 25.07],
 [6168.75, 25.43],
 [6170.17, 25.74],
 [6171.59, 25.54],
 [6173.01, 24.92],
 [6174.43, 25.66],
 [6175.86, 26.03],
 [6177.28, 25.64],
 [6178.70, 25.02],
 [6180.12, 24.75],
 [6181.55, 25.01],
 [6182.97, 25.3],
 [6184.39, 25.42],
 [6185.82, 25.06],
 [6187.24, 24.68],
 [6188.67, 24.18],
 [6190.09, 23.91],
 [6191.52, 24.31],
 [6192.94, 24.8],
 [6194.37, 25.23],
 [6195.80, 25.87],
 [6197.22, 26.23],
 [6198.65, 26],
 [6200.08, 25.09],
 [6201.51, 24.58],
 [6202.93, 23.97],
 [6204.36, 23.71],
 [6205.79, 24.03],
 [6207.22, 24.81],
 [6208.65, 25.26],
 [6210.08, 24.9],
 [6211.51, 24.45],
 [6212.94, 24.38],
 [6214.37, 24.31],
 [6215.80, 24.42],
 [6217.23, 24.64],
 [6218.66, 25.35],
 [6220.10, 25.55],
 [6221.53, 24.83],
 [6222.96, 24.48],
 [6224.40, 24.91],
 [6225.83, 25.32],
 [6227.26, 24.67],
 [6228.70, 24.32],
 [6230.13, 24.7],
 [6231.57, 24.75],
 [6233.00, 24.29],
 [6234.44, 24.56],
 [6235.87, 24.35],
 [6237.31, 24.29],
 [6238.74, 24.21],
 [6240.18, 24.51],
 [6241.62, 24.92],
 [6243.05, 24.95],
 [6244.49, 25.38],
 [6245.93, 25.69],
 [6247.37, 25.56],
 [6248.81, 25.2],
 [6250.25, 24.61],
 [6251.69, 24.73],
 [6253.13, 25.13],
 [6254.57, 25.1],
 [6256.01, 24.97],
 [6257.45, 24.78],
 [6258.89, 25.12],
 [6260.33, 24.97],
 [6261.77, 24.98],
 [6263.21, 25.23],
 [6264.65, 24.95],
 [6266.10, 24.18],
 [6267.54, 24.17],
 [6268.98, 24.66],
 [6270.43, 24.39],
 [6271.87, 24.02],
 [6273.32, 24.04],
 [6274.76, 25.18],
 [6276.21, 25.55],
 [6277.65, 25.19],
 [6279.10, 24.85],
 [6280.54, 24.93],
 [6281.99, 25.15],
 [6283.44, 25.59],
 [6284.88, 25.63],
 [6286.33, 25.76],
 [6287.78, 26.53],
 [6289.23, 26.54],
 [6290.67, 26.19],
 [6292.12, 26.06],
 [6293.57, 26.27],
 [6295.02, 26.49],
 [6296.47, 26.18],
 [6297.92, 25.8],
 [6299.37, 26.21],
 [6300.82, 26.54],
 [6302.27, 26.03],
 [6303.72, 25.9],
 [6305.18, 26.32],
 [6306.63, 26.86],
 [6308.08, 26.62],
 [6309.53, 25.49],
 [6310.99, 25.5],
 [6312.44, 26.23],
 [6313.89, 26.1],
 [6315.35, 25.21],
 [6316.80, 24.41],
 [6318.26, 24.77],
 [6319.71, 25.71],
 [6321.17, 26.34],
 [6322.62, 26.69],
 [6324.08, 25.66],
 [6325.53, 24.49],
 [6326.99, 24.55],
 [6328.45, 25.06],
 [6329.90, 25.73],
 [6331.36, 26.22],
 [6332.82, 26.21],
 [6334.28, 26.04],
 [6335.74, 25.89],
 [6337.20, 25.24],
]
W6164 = 1.4 A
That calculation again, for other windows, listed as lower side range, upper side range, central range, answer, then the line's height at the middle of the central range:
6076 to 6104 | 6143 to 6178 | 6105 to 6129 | -0.2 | 25.2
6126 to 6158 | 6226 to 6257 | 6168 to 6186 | -0.5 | 24.7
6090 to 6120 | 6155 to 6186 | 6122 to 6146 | 0.3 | 25.3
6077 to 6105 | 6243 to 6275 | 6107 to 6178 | 1.5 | 25.4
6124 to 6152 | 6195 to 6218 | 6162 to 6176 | -0.1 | 24.8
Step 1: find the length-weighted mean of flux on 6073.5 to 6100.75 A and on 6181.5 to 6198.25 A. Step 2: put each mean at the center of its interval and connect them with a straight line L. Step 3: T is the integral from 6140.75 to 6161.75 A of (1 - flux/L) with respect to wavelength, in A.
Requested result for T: 0.8 A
